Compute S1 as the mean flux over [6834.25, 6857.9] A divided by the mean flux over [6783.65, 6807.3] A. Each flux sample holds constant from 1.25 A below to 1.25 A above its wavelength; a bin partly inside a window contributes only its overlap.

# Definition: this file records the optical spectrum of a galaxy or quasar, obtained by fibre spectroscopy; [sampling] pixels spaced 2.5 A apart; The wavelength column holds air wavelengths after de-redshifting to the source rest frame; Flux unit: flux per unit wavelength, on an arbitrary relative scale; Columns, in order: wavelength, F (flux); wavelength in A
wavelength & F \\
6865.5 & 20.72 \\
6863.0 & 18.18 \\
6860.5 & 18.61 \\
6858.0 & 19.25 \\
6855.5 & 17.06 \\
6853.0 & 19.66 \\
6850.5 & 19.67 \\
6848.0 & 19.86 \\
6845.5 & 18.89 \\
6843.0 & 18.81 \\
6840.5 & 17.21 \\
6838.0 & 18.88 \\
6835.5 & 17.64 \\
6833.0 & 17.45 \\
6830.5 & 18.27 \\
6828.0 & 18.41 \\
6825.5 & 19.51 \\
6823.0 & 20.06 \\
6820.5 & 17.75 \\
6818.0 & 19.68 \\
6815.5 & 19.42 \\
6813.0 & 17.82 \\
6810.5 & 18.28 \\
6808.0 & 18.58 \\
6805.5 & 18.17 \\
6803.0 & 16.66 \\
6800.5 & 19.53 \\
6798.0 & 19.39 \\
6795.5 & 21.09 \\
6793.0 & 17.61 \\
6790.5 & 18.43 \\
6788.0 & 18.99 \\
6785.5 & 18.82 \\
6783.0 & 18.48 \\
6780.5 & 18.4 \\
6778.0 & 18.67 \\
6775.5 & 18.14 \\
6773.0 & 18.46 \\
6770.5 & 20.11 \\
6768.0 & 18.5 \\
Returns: 1.00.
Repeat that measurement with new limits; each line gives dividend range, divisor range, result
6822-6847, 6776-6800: 0.98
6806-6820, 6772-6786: 1.01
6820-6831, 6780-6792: 1.02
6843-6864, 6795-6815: 1.01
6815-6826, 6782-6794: 1.04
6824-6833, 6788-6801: 0.97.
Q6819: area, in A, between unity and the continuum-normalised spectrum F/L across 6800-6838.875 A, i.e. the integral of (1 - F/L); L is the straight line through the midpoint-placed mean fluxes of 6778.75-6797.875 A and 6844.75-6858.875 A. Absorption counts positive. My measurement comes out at 1.0 A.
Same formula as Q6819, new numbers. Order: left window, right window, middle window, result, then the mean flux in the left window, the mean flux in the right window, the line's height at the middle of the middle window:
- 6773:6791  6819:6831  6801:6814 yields 0.51 A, 18.6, 18.9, 18.7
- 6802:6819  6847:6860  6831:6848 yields 0.51 A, 18.4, 19.1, 18.8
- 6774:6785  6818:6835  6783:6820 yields -0.38 A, 18.5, 18.6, 18.5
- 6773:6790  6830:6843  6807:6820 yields -0.35 A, 18.6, 18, 18.2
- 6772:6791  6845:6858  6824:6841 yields 0.59 A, 18.6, 19.1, 18.9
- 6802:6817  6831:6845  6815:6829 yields -0.77 A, 18.2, 18.1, 18.1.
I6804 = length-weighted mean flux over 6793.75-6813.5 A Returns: 18.7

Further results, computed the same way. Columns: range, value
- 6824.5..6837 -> 18.2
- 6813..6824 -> 19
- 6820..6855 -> 18.7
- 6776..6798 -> 18.8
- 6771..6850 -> 18.6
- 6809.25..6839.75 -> 18.6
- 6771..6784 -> 18.5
